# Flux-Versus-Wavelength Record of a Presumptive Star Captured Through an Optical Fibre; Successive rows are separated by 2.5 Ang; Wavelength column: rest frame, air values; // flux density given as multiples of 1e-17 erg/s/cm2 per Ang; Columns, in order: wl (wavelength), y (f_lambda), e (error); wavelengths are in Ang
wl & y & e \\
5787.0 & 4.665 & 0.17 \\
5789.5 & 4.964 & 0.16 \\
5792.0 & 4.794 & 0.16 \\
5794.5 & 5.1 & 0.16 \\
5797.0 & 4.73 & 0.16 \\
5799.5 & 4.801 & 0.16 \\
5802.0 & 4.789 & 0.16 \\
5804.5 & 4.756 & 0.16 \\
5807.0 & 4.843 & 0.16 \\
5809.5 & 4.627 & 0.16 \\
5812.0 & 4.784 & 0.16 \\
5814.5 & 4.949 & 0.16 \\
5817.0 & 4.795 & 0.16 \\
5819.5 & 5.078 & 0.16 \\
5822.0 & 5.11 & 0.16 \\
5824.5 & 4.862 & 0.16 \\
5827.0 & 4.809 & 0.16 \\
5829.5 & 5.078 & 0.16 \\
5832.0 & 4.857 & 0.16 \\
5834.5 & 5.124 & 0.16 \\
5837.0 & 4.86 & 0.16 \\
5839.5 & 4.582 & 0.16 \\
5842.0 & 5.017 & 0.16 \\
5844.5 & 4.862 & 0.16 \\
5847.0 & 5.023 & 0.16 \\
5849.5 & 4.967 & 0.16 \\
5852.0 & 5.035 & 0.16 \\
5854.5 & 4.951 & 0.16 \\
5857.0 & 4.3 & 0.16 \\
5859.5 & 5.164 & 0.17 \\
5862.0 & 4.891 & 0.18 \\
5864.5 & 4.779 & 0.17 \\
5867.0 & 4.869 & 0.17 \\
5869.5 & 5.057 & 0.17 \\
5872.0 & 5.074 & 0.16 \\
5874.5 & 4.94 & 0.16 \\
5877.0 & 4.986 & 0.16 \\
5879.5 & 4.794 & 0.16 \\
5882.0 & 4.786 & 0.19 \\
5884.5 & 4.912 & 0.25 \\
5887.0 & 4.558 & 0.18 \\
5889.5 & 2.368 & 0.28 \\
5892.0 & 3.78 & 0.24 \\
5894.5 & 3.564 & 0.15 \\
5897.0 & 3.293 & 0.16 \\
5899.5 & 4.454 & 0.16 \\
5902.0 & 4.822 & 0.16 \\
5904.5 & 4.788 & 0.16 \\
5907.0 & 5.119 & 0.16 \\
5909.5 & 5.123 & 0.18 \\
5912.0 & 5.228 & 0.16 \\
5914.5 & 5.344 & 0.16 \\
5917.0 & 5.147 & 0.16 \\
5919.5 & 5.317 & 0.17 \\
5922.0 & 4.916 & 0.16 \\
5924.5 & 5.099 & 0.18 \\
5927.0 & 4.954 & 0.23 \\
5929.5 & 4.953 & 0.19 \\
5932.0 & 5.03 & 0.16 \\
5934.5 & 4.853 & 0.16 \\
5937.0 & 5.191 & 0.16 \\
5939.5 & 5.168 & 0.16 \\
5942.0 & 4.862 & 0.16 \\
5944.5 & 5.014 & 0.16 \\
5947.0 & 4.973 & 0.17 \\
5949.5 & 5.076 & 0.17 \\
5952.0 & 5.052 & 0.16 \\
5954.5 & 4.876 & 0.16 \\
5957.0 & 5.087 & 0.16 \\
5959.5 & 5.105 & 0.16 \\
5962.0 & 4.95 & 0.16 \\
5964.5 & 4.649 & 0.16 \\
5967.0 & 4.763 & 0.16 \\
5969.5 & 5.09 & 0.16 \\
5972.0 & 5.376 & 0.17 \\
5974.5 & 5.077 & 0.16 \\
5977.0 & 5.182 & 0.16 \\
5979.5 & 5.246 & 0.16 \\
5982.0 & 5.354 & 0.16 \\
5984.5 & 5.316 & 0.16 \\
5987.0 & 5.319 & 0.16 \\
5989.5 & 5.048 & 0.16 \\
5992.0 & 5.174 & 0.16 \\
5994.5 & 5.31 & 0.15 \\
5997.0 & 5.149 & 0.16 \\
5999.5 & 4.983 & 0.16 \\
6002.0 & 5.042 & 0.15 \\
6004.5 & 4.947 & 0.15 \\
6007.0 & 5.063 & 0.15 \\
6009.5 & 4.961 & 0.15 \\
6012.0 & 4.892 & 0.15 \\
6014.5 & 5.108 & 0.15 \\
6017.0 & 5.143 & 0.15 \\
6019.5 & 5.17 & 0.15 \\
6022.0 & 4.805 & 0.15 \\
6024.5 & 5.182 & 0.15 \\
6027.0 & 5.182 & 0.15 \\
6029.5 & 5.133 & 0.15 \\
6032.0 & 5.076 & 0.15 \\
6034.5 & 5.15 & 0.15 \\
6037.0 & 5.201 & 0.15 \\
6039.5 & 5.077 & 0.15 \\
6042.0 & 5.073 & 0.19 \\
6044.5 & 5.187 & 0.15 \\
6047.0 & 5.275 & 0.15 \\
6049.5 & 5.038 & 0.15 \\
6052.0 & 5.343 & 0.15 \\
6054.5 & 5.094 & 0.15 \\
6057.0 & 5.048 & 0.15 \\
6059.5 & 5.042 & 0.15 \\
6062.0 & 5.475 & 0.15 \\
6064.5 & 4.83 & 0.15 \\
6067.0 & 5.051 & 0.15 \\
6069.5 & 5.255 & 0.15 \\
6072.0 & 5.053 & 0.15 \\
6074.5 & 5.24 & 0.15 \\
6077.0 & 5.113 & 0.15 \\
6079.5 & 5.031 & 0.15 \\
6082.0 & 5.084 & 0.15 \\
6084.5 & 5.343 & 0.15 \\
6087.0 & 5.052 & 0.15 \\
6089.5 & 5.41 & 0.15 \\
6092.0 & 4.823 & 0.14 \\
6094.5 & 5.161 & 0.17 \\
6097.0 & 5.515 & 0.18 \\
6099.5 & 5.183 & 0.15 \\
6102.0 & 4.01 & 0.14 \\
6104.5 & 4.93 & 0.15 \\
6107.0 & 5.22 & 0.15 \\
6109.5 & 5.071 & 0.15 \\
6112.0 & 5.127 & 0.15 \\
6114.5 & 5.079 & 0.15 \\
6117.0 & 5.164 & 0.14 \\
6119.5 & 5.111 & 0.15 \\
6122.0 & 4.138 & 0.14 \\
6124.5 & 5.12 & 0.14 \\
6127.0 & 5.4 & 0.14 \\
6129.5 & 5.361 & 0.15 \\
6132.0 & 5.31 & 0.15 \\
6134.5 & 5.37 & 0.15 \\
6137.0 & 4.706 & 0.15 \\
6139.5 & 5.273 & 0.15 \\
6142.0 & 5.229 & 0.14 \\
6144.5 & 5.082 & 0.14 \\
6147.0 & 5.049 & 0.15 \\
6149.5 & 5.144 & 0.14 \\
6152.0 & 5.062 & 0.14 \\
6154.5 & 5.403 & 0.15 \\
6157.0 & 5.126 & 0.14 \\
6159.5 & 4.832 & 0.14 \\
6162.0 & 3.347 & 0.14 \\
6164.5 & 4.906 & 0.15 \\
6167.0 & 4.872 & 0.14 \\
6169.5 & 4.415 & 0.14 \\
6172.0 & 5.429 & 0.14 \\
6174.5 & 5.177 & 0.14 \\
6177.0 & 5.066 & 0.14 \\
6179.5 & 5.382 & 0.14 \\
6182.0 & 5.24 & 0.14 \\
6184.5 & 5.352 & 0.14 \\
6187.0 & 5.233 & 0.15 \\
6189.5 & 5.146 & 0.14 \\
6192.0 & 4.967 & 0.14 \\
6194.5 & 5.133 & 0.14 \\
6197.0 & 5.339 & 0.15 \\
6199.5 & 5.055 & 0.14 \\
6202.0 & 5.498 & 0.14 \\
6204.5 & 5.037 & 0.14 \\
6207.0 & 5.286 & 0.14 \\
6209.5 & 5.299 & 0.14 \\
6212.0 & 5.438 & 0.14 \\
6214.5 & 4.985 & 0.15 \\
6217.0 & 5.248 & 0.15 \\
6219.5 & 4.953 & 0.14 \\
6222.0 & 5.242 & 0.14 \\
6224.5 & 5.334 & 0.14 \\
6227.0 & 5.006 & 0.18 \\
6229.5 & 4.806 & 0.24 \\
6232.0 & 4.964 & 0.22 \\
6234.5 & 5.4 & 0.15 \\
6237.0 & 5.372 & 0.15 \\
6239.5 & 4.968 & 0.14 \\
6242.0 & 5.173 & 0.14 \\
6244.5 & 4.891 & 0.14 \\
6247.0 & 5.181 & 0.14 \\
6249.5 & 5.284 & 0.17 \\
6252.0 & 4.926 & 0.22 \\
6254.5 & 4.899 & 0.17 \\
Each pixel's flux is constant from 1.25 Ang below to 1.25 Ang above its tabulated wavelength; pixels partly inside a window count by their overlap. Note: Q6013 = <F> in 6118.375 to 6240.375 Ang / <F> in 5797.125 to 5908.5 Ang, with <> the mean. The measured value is 1.08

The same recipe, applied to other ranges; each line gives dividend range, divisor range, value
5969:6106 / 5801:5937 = 1.07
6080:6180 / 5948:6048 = 0.99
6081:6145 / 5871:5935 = 1.08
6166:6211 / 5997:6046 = 1.02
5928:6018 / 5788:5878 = 1.04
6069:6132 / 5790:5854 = 1.04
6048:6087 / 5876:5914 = 1.15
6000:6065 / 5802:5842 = 1.05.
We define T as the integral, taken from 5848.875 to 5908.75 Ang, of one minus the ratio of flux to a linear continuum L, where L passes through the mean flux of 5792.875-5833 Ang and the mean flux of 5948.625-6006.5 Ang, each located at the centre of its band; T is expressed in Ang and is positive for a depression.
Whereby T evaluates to 4.4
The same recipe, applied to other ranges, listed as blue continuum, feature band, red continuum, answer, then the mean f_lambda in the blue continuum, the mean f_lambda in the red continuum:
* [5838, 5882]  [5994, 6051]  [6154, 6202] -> -1.5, 4.9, 5.03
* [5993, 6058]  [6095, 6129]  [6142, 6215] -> 0.5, 5.1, 5.08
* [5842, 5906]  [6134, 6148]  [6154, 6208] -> -0.3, 4.61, 5.05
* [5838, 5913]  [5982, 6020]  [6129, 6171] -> -2.5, 4.67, 4.97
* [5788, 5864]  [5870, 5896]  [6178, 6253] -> 2.8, 4.88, 5.17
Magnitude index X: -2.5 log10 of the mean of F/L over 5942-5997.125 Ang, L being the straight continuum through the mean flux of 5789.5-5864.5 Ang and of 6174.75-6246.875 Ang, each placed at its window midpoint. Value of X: -0.02 mag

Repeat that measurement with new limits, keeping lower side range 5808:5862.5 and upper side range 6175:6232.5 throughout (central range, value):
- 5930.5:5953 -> -0.01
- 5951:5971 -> 0.01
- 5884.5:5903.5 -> 0.25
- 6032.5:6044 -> -0.02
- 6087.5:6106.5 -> 0.02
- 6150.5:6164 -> 0.08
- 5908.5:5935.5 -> -0.03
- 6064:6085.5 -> -0.01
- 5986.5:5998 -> -0.04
